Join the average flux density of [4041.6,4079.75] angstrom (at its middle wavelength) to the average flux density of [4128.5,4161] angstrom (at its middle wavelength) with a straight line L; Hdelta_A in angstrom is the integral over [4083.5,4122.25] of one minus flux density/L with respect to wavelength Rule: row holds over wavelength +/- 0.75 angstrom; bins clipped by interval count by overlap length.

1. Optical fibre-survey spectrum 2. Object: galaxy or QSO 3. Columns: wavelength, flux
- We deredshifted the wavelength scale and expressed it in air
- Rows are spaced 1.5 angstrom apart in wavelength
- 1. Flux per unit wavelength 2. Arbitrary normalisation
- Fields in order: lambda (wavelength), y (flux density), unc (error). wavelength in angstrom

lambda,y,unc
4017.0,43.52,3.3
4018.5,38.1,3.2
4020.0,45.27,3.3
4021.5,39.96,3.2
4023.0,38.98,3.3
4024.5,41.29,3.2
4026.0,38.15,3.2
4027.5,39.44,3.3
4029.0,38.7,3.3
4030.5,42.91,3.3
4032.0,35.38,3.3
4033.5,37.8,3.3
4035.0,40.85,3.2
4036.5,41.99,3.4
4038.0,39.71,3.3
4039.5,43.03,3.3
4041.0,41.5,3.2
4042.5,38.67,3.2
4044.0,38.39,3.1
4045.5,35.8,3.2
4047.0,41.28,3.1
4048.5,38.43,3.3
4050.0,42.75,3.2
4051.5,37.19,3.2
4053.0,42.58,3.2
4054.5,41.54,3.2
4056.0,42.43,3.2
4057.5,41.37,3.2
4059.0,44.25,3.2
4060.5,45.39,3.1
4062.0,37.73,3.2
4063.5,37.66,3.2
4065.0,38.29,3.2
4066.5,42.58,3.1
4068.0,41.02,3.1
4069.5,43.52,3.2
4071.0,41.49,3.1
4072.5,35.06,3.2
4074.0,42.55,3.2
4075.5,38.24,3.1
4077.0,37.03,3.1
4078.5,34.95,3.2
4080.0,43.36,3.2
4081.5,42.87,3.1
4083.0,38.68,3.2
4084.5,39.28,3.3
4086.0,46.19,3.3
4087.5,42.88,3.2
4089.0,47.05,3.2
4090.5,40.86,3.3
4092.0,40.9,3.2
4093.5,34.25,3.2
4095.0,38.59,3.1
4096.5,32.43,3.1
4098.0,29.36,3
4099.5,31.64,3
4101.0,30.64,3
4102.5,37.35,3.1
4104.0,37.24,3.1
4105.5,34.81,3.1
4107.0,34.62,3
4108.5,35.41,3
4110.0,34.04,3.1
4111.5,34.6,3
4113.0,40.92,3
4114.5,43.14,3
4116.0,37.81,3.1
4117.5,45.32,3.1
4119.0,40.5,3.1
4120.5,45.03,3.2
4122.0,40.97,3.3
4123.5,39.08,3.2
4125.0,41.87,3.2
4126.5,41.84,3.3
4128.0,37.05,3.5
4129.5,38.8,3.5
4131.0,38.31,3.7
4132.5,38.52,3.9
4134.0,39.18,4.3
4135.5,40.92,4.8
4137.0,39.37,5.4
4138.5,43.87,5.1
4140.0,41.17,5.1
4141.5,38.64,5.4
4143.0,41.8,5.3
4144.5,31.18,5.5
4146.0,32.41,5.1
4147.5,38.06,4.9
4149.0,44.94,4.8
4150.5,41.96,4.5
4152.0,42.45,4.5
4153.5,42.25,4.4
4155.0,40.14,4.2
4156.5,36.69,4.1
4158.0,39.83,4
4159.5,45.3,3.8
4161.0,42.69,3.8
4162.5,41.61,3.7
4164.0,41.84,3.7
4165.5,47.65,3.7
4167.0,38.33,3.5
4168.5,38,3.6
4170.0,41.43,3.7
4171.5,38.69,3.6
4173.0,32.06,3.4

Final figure 1.63 angstrom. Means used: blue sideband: 40.1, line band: 38.3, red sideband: 39.8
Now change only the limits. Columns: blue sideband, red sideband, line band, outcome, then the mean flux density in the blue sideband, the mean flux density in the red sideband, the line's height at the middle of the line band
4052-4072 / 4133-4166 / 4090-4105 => 2.1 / 41.4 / 40.6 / 41.1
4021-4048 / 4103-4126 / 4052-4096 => -1.5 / 39.6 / 39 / 39.3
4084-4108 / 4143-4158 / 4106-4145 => -1.1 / 37.3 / 39.1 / 38.3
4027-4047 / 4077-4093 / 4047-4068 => -0.3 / 39.6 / 41.4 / 40.4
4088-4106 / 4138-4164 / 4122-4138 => -0.4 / 36.4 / 40.3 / 38.8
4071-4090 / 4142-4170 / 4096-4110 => 2.4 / 40.7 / 40.4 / 40.6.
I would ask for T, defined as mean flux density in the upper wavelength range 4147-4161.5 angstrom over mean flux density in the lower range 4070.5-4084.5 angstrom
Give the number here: 1.05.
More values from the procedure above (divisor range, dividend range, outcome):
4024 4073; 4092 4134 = 0.93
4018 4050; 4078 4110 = 0.95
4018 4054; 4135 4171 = 1.01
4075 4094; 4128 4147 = 0.95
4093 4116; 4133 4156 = 1.13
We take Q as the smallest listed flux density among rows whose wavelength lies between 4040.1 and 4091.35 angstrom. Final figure 34.95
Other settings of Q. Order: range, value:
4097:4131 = 29.36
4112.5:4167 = 31.18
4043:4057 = 35.8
